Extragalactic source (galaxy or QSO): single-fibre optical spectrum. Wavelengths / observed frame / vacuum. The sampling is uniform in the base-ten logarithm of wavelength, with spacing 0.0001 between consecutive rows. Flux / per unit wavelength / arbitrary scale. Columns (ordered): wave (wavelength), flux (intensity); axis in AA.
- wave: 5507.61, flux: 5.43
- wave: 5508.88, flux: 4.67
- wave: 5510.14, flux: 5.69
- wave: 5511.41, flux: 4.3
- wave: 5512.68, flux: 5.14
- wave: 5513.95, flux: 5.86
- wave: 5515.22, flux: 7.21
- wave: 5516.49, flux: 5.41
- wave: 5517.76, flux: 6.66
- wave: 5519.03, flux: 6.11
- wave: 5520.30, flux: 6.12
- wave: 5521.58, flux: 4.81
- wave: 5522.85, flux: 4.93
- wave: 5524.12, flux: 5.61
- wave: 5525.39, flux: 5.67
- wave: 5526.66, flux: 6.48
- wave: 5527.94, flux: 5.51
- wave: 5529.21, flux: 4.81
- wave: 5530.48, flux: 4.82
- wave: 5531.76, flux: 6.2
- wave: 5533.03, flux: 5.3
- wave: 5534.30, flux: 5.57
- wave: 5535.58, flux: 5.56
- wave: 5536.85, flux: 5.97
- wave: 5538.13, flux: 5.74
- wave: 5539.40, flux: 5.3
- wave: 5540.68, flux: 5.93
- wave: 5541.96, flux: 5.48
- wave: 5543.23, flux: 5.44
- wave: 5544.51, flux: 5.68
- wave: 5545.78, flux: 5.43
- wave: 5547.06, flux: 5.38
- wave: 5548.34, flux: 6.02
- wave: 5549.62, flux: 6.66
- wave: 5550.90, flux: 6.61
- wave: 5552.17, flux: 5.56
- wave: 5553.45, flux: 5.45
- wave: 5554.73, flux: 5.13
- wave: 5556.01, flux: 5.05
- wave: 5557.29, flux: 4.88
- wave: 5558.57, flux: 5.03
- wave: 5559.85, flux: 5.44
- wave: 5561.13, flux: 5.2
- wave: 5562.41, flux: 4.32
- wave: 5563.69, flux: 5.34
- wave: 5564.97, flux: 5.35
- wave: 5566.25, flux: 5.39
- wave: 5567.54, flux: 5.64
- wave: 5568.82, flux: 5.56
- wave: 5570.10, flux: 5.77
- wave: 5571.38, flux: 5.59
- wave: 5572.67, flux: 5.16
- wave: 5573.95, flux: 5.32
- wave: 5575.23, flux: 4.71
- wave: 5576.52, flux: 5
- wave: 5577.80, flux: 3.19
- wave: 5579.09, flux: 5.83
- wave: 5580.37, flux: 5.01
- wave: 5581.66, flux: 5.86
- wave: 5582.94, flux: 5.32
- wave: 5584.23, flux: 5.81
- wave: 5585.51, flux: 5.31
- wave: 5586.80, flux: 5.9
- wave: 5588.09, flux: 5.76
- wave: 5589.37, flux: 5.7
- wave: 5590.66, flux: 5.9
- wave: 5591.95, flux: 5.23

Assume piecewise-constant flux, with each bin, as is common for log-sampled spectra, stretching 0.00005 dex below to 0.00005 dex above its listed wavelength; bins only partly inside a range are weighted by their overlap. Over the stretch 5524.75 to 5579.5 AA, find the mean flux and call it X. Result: 5.43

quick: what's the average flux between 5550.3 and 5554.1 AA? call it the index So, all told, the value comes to 5.87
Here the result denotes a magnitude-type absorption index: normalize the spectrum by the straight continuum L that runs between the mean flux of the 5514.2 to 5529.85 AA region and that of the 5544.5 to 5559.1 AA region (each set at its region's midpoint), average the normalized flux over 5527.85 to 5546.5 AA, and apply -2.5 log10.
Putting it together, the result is 0.030 mag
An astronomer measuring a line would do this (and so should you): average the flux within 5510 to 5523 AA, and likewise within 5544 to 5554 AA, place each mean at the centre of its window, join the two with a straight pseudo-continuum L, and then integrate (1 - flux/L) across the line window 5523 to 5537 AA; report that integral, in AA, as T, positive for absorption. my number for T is 0.5 AA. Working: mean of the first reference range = 5.68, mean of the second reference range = 5.86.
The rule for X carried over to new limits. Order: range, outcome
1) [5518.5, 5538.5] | 5.57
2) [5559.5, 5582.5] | 5.2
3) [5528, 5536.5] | 5.41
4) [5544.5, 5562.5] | 5.48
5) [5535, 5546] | 5.62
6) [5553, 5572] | 5.27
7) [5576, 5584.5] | 5.12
